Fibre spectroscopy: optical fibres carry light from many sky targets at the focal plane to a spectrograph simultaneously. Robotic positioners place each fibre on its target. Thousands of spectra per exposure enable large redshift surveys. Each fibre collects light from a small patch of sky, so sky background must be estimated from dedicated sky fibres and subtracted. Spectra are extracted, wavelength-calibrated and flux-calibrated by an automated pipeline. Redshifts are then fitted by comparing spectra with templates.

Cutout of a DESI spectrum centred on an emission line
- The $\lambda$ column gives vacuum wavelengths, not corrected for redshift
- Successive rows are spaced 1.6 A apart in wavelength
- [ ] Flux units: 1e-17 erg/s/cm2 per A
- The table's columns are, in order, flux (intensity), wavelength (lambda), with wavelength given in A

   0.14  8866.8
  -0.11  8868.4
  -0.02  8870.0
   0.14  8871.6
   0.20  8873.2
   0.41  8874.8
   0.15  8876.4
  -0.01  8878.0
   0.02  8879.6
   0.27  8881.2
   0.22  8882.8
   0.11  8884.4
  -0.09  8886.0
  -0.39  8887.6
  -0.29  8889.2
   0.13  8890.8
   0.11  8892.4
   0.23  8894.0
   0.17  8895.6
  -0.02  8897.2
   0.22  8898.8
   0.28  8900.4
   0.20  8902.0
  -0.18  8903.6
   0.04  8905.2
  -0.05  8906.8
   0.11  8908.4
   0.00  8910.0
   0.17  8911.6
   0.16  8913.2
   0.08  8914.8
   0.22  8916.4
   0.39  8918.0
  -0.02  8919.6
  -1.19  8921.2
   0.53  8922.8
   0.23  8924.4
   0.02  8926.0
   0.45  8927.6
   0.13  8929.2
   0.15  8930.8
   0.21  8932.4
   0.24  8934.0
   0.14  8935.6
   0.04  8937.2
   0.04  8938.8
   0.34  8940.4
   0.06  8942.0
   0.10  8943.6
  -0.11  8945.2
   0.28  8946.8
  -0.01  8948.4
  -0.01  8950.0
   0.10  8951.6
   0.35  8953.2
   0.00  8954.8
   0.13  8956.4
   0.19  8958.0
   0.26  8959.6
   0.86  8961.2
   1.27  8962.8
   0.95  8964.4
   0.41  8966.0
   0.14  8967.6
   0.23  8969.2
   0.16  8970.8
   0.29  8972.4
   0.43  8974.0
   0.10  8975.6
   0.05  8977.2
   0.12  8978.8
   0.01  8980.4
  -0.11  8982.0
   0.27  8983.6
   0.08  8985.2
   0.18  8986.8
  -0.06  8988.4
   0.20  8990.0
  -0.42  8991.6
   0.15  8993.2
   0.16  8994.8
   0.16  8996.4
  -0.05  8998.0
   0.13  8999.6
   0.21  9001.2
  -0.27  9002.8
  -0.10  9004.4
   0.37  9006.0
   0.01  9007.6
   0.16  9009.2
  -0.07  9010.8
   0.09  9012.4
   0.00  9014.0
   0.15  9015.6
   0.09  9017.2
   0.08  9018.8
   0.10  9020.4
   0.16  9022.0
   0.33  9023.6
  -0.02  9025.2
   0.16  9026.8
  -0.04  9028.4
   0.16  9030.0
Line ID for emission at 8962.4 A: H-beta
